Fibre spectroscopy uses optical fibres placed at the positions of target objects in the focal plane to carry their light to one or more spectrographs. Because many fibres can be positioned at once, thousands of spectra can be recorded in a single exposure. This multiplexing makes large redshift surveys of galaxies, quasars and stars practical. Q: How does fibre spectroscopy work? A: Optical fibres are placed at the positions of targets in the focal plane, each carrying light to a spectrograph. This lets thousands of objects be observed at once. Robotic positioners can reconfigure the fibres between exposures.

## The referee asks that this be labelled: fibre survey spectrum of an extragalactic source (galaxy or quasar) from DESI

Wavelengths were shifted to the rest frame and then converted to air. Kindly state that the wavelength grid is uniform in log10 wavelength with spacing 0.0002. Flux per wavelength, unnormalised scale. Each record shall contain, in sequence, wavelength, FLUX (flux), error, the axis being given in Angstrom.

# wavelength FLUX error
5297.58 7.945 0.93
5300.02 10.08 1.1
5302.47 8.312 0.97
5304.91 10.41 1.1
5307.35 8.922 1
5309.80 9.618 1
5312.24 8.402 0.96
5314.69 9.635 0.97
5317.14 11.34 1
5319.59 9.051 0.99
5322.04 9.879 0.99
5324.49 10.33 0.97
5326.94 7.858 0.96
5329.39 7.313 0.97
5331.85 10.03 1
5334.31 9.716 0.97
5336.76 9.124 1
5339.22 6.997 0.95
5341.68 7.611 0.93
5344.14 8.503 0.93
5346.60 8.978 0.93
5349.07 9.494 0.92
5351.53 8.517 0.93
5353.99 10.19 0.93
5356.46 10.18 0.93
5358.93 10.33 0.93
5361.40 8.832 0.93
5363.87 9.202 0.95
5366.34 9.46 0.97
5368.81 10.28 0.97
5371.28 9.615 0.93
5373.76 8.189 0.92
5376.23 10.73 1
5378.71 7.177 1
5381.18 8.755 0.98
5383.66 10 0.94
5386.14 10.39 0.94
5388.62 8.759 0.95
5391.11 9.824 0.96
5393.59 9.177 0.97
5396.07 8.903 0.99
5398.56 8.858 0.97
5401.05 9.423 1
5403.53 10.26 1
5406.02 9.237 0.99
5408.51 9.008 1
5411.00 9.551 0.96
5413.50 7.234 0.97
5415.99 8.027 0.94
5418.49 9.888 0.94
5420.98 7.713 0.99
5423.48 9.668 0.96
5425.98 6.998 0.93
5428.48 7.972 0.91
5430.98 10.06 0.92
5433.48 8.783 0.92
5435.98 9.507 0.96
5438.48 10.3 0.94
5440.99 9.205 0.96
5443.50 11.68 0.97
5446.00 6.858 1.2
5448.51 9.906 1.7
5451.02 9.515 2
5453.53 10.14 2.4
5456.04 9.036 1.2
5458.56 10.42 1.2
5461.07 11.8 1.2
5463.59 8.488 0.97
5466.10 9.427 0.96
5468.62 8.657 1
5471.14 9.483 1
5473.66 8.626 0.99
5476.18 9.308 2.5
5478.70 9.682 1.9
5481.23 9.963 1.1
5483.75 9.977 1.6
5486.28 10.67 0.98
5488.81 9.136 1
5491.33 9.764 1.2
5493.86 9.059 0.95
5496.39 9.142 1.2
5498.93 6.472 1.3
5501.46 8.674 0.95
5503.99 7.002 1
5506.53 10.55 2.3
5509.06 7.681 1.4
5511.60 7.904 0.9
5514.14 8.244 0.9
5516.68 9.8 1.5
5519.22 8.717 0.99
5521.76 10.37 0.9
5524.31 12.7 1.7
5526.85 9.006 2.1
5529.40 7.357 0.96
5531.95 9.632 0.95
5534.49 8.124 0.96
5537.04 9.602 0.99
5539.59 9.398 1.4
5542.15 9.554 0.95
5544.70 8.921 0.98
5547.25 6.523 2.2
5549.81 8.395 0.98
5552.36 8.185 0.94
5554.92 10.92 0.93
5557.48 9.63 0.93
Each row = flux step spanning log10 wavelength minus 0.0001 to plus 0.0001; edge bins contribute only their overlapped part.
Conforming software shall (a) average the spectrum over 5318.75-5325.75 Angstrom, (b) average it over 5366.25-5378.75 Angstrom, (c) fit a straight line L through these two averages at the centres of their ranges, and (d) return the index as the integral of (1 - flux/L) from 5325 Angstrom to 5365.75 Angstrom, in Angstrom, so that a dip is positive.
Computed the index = 2.8 Angstrom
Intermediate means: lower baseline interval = 9.79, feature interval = 8.96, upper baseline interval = 9.42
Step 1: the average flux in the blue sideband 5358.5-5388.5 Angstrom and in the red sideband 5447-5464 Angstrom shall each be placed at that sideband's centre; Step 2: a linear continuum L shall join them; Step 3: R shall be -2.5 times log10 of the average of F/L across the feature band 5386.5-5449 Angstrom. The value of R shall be 0.07 mag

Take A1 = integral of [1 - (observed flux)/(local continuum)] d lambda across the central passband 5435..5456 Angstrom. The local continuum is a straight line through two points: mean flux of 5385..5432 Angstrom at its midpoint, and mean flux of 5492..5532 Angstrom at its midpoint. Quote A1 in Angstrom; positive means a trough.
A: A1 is -1.5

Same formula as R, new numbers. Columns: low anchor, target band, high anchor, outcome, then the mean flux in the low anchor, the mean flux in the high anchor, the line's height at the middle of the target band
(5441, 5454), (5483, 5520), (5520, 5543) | 0.08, 9.55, 9.51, 9.52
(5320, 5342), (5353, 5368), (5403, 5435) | -0.11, 8.82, 8.77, 8.8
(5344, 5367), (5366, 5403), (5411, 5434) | -0.03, 9.41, 8.53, 9.03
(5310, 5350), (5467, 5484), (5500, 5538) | -0.04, 9.03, 9.01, 9.01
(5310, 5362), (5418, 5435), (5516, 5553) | 0.05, 9.17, 9.09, 9.13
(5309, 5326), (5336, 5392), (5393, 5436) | 0.02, 9.72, 8.88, 9.32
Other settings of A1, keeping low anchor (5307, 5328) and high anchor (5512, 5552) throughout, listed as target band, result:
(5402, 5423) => 0.9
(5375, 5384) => 0.3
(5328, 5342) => 1.4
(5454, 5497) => -2.0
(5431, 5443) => -0.5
